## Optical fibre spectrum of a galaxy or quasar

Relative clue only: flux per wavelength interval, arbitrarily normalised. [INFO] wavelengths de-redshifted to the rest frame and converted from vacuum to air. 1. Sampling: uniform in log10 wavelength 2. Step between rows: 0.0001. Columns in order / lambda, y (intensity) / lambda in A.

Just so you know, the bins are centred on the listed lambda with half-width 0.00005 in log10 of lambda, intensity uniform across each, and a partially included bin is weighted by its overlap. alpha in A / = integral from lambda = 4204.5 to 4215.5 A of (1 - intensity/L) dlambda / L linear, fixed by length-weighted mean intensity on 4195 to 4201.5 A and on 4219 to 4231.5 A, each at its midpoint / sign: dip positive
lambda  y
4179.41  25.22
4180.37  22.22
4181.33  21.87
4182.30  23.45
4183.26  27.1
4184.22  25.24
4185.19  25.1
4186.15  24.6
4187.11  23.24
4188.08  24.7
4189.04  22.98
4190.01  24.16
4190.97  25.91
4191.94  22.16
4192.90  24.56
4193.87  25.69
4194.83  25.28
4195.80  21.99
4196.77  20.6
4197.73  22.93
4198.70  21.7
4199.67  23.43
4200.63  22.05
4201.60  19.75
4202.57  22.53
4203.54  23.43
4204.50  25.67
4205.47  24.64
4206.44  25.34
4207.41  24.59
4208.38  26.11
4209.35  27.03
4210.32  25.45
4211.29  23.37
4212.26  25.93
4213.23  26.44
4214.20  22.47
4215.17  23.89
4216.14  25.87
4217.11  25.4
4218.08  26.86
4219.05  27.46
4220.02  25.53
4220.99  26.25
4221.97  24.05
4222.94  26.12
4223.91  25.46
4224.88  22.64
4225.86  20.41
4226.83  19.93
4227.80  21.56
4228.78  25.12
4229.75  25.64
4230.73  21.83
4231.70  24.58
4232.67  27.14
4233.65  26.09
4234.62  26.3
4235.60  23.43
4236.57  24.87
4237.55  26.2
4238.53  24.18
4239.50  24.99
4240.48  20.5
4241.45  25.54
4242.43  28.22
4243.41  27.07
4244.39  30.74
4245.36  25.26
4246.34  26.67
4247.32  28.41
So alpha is -1.0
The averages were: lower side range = 22.1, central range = 25.1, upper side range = 23.9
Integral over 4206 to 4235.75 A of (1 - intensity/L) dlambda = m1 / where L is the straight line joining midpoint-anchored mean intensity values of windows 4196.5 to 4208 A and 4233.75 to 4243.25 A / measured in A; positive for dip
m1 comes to -0.9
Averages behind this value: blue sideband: 23.1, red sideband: 25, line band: 24.8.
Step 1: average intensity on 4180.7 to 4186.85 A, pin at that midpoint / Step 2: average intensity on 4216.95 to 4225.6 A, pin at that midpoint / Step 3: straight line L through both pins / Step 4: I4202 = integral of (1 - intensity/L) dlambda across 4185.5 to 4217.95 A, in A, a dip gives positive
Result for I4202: 1.07 A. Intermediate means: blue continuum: 24.5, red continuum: 25.4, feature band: 24.1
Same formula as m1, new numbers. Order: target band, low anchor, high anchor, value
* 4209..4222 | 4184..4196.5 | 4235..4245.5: -0.30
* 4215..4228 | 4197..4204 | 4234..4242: -0.53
